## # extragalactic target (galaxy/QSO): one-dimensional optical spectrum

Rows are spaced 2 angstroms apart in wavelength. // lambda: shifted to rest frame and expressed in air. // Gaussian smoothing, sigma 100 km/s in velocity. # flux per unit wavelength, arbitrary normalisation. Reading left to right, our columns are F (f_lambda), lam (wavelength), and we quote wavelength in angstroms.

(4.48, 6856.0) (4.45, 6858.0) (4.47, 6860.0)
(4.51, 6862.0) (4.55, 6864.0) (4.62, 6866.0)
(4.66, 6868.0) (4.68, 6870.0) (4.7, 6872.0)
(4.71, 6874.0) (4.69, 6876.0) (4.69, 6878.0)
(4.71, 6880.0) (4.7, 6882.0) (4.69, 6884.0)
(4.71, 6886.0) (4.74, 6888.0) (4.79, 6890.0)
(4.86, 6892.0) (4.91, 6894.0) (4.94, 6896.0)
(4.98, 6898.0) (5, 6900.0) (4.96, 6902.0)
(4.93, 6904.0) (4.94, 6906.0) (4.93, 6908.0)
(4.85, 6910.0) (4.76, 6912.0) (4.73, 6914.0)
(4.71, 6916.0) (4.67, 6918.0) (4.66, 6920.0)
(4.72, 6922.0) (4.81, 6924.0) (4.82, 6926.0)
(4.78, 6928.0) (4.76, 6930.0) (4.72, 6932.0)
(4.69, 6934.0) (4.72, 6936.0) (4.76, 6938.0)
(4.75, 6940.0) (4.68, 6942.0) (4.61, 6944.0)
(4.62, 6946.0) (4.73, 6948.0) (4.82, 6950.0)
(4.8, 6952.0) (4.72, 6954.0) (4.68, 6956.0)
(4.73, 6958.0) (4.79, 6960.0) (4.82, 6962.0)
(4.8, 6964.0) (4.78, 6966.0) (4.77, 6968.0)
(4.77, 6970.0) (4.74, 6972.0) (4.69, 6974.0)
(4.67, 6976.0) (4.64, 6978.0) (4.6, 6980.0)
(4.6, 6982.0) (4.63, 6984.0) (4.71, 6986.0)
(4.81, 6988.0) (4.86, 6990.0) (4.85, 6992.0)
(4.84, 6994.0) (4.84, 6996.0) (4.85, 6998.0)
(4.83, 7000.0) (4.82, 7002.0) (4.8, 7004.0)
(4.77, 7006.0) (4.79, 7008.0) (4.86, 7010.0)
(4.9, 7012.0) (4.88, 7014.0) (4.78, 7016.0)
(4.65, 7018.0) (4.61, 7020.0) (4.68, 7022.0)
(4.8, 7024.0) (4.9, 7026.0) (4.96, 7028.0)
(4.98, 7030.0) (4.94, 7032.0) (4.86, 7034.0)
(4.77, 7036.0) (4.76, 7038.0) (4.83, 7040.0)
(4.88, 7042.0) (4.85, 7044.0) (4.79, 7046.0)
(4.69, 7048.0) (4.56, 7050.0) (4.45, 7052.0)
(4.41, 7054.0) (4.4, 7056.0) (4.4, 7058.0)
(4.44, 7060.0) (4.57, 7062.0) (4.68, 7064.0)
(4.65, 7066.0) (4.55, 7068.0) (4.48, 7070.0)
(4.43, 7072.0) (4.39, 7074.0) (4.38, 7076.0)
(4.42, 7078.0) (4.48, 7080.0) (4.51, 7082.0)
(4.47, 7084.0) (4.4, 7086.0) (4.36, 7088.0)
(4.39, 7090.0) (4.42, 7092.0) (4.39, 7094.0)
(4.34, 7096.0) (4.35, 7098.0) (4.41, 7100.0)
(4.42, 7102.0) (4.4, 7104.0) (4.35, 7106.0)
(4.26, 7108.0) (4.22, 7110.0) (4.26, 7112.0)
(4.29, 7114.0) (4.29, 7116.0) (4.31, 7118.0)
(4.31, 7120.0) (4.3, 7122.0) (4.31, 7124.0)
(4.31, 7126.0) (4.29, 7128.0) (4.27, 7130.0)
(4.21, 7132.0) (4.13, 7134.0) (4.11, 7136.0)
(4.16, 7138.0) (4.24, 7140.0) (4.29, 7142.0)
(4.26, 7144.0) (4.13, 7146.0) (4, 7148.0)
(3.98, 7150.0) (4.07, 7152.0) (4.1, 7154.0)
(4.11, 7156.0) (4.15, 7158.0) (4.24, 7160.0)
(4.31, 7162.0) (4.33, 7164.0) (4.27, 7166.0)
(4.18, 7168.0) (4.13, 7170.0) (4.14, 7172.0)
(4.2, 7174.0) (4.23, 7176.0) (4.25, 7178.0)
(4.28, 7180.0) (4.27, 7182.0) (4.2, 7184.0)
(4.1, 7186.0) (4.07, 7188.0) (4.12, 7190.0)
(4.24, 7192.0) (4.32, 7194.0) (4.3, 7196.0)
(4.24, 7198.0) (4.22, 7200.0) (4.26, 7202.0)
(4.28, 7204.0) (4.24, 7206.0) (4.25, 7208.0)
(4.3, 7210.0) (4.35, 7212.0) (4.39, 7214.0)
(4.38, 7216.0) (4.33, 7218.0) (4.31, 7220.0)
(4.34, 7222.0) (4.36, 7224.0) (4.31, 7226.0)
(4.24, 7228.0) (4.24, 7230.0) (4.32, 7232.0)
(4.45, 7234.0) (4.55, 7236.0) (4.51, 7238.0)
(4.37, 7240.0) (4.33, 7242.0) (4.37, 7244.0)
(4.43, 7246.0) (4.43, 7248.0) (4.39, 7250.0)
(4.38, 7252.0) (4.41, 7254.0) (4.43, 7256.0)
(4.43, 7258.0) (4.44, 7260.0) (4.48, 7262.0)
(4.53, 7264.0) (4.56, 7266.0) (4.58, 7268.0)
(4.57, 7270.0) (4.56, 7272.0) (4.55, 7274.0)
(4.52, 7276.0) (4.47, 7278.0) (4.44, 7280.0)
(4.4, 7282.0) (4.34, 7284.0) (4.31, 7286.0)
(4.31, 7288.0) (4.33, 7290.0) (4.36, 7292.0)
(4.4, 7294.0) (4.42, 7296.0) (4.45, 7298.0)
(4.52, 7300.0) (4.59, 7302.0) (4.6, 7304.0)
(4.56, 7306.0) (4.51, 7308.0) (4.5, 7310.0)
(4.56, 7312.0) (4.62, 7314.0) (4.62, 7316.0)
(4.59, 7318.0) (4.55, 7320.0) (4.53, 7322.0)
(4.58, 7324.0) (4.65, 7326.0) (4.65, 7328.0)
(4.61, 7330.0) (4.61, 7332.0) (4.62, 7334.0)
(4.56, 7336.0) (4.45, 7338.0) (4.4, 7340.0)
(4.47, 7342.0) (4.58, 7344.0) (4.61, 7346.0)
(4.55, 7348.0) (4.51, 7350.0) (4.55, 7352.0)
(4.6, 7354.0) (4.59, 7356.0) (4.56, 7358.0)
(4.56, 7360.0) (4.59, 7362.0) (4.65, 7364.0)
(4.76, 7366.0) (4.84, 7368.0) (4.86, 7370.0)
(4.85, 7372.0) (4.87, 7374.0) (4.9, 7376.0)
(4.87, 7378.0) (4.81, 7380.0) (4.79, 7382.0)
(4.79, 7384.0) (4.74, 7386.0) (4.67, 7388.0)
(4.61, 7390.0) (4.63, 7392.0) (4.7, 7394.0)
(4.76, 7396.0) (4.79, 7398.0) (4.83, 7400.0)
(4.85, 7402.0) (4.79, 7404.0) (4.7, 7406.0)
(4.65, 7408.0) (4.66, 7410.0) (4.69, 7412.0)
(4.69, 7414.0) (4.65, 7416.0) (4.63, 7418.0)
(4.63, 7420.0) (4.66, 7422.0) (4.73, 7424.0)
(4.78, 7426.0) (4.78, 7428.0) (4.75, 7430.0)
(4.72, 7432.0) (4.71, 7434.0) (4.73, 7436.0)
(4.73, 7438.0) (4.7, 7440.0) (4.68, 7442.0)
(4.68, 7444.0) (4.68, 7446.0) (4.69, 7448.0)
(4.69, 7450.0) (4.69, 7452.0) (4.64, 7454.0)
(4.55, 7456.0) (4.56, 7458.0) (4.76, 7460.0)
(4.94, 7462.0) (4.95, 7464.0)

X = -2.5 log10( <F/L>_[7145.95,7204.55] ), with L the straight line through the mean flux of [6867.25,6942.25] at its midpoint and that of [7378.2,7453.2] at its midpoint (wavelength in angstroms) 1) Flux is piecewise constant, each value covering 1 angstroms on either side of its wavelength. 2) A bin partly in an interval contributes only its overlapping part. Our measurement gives 0.13 mag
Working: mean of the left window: 4.78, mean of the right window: 4.72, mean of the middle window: 4.19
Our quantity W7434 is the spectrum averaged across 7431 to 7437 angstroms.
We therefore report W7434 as 4.72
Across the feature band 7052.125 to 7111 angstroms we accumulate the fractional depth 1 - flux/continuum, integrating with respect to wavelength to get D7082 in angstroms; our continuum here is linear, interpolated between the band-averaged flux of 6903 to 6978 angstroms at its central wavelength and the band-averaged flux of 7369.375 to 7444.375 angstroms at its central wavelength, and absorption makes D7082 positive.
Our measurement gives 4.0 angstroms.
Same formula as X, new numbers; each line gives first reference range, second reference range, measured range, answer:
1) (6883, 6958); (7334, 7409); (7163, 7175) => 0.13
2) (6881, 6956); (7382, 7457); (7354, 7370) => 0.01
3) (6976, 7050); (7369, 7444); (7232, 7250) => 0.08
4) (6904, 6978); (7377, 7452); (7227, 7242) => 0.08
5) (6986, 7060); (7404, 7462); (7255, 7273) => 0.05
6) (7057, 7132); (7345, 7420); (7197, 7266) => 0.04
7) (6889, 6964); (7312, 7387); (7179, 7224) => 0.10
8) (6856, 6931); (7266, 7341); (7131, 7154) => 0.11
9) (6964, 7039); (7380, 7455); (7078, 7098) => 0.08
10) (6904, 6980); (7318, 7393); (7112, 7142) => 0.11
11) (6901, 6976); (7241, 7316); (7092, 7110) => 0.06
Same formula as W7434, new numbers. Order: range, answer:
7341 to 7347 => 4.55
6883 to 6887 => 4.7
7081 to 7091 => 4.43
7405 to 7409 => 4.68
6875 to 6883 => 4.7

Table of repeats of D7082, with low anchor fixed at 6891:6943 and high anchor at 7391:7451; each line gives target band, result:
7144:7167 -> 2.9 angstroms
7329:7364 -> 1.3 angstroms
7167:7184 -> 2.0 angstroms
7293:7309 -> 0.8 angstroms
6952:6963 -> 0.1 angstroms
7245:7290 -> 2.8 angstroms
